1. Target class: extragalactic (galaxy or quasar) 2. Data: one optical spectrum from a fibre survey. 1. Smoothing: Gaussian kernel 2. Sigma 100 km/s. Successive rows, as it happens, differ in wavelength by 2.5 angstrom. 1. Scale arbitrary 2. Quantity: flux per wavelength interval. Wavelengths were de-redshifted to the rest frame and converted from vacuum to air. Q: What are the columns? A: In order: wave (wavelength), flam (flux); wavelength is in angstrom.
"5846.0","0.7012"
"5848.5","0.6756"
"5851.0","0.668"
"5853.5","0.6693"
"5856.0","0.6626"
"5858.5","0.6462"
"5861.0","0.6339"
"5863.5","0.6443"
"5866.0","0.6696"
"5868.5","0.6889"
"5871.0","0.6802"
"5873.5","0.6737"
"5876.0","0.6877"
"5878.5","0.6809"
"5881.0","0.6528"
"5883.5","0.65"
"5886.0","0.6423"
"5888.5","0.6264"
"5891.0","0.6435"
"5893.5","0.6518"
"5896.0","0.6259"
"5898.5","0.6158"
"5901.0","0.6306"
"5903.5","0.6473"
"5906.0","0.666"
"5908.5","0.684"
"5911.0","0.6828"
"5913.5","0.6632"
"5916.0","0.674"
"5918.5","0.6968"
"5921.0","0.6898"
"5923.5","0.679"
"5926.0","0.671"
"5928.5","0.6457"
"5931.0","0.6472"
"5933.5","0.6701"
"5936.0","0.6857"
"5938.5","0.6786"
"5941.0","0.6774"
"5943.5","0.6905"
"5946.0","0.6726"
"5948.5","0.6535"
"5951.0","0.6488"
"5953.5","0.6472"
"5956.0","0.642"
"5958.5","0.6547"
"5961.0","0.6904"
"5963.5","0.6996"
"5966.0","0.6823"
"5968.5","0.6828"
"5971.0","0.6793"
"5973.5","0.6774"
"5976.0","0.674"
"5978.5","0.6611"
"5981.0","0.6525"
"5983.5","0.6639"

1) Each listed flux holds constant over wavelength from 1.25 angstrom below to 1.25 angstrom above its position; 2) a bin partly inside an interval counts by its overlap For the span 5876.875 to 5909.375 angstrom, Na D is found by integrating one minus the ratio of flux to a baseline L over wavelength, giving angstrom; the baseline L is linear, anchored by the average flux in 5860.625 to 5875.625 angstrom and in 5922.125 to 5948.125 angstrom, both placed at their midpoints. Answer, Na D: 1.06 angstrom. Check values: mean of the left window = 0.668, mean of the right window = 0.671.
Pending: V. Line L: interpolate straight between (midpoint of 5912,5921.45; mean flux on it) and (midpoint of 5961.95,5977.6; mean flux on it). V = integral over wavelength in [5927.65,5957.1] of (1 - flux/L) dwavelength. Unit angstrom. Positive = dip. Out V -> 0.8 angstrom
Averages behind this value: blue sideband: 0.68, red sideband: 0.682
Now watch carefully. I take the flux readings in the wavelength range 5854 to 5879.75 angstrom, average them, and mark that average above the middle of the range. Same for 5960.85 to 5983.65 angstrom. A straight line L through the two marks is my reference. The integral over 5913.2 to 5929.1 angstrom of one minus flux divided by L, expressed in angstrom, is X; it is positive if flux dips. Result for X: -0.10 angstrom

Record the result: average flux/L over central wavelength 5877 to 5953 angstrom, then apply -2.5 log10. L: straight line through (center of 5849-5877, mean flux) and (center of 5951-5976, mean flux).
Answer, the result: 0.01 mag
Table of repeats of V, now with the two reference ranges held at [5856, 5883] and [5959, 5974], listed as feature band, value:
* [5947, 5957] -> 0.5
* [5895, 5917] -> 0.6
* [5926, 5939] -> 0.2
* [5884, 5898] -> 0.7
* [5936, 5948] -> 0.0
